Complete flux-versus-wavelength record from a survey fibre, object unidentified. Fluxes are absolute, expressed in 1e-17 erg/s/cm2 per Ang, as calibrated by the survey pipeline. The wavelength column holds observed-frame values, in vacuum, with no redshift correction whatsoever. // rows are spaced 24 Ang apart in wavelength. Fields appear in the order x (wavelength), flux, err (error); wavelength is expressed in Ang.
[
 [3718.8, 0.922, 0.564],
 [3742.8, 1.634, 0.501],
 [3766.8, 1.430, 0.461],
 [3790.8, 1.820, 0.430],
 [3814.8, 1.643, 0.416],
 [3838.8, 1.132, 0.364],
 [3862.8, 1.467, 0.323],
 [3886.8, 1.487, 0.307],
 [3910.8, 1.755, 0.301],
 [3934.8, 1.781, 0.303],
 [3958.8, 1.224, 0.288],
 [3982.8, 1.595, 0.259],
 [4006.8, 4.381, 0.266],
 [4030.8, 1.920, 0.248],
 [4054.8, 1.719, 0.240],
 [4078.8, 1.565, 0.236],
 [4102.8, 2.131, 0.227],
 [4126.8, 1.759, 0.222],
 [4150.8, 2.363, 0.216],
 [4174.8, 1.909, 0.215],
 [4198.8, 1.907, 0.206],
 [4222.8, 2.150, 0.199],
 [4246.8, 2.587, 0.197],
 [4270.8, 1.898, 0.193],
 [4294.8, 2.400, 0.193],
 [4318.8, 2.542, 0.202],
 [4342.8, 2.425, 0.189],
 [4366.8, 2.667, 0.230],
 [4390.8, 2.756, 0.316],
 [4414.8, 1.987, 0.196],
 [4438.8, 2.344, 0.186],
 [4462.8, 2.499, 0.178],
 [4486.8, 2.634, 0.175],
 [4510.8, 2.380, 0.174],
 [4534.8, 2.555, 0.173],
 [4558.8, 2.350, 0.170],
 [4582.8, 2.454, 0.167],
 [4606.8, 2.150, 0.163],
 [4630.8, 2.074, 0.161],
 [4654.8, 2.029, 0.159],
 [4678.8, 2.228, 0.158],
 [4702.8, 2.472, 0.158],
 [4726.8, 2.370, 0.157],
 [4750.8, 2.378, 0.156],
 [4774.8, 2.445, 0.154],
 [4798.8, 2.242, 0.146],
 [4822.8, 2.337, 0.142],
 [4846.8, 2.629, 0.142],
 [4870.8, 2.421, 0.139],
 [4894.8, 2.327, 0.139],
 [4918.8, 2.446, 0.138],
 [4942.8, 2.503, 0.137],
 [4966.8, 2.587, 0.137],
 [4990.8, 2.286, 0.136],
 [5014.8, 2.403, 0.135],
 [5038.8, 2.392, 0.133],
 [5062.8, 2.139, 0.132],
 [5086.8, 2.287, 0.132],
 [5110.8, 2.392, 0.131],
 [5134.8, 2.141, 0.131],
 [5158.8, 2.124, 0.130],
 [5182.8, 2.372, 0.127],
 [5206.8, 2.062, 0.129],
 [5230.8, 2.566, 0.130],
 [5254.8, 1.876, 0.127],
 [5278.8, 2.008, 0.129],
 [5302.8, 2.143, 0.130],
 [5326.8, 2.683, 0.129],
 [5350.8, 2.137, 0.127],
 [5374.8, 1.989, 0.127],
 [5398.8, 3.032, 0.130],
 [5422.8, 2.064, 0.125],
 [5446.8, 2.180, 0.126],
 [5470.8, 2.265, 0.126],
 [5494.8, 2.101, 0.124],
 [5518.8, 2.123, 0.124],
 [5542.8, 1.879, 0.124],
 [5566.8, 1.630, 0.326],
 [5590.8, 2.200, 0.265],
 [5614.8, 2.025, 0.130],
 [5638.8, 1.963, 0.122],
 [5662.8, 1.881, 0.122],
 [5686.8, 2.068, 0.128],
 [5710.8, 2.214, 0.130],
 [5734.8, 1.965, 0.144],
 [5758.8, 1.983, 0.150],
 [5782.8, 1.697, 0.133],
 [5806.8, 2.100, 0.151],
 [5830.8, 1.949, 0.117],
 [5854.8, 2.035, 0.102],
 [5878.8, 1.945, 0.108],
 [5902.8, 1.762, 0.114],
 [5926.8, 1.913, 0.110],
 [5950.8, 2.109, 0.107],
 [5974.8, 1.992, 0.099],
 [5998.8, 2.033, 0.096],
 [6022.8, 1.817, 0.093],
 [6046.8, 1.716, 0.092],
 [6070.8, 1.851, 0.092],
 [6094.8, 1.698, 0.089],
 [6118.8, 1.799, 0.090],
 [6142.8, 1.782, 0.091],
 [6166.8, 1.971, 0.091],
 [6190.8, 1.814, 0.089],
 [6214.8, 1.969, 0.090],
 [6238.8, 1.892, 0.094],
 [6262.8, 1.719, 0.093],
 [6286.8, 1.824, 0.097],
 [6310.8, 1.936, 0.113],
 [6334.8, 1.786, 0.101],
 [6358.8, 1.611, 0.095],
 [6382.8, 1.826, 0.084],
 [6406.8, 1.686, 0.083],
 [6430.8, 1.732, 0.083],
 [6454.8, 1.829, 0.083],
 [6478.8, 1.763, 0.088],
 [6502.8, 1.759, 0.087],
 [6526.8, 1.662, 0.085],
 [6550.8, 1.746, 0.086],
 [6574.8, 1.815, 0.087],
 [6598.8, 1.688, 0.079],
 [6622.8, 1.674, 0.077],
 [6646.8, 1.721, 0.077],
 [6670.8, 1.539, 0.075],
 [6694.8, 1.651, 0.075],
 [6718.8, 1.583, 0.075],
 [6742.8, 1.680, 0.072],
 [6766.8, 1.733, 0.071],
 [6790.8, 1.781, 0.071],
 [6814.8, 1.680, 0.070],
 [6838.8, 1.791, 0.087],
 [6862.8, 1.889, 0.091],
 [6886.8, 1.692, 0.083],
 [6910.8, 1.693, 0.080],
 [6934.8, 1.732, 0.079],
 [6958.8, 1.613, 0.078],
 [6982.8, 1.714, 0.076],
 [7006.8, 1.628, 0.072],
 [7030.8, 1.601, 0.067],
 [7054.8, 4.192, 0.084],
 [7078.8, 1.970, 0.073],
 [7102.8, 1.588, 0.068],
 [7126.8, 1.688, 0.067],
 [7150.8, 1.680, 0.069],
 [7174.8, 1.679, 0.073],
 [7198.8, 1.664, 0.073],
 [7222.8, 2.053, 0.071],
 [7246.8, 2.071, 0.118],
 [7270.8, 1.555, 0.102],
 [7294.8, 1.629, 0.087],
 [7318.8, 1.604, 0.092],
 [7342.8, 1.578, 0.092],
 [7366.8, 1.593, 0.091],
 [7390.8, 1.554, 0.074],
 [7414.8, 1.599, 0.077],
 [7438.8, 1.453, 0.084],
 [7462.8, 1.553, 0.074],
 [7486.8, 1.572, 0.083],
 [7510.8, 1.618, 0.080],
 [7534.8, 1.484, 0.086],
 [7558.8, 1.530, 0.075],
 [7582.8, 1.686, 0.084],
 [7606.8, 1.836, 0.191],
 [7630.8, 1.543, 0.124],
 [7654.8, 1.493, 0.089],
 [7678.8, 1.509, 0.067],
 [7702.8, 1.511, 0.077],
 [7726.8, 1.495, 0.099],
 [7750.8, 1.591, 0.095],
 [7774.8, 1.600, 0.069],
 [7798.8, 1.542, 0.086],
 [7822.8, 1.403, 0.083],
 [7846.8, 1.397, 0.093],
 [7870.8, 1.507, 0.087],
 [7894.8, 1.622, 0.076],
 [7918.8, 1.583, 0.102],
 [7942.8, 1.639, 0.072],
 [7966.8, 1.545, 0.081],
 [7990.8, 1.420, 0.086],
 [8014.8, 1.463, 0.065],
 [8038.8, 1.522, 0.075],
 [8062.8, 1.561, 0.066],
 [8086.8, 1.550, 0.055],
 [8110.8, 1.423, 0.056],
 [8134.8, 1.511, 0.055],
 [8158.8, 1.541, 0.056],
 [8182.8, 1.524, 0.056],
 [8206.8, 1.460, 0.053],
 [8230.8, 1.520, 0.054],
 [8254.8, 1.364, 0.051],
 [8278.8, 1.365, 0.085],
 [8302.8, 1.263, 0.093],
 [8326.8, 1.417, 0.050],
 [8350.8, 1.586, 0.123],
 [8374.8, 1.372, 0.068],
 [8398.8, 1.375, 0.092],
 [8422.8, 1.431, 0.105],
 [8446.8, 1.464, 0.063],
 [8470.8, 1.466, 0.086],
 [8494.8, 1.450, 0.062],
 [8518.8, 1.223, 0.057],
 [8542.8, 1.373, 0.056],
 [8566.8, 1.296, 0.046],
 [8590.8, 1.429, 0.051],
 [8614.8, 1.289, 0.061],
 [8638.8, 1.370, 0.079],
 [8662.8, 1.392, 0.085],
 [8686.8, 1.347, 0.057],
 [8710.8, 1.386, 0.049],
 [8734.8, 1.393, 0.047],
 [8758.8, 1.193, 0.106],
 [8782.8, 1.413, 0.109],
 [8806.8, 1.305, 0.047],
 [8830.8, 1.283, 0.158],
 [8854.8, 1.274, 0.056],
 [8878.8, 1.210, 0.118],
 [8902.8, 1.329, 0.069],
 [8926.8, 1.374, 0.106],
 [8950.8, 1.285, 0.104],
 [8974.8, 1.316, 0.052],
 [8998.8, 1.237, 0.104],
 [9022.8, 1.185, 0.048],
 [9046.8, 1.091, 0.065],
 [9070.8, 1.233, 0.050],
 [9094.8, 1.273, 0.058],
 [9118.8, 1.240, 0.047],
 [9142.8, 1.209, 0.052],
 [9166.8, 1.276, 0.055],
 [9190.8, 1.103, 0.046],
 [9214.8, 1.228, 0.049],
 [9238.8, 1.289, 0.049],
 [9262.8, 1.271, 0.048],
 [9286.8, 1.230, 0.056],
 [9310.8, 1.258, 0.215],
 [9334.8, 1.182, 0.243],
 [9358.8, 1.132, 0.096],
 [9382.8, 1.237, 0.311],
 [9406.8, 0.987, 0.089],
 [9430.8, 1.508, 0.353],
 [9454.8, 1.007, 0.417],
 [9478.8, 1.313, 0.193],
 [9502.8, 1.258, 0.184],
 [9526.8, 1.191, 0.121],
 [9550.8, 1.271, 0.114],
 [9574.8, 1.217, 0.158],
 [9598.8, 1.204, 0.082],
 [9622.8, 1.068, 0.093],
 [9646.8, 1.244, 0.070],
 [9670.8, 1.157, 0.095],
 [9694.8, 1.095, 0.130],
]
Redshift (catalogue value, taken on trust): 0.08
